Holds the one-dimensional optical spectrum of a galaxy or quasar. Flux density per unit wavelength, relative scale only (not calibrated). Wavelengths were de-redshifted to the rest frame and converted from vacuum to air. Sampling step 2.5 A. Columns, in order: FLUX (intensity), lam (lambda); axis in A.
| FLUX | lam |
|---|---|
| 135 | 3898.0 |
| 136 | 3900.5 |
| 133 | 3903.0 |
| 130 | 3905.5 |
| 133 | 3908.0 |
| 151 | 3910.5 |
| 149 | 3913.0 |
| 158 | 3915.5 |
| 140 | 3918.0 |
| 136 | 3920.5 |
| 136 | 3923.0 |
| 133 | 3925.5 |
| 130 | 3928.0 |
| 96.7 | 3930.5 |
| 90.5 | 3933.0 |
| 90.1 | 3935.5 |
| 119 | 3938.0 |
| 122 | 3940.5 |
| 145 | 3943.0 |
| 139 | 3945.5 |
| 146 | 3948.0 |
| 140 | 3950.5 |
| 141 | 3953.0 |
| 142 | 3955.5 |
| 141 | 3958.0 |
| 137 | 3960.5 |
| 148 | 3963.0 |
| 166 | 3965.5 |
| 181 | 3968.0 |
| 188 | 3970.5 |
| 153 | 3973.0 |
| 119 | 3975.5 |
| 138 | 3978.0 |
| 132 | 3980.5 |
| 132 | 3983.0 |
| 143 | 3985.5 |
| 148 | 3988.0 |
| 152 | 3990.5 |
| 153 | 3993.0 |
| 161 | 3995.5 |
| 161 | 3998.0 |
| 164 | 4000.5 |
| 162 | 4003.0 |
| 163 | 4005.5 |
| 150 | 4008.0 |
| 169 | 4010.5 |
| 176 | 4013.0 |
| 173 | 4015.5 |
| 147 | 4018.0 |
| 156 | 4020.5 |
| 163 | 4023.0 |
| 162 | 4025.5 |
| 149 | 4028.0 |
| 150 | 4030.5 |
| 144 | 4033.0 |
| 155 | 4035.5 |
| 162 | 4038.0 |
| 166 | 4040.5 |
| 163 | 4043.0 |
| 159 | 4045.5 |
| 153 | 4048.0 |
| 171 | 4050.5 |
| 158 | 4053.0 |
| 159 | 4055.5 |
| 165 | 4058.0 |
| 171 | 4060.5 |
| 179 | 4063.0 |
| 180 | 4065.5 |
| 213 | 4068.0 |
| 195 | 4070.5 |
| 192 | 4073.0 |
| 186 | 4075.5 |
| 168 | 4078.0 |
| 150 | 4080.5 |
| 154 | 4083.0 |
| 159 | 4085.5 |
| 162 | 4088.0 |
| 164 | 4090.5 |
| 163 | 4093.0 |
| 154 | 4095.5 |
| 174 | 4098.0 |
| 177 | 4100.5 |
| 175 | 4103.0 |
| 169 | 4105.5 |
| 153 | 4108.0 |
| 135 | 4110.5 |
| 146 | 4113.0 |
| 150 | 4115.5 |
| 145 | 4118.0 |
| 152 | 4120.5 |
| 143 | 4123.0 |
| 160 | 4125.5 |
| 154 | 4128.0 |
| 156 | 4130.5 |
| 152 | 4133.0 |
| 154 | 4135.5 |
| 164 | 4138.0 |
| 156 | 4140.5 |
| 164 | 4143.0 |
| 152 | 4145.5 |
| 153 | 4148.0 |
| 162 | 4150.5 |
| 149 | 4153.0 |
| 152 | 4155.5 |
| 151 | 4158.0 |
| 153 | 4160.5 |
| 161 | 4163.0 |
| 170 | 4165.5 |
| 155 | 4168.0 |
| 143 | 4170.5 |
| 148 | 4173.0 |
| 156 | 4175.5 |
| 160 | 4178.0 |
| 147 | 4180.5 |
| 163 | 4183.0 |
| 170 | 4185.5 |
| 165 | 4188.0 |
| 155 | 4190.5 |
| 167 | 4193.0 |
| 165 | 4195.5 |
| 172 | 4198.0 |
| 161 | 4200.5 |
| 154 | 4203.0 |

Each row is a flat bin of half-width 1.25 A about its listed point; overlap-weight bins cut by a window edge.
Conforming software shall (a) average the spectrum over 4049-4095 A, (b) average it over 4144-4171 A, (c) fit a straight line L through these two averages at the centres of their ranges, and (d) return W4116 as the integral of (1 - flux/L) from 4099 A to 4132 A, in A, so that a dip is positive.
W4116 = 1.6 A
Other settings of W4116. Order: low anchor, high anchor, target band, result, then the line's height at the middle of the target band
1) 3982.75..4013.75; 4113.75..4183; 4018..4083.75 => -4.2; 156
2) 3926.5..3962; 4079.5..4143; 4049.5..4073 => -4.7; 148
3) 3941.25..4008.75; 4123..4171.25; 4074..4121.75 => -1.9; 154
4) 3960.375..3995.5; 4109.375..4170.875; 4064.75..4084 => -3.5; 152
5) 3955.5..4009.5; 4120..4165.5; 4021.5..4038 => -0.2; 153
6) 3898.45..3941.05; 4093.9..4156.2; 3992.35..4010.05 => -2.6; 140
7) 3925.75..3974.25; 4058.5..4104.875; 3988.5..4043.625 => -1.3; 155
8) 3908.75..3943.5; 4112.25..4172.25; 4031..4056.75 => -3.0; 142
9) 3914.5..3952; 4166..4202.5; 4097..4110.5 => -1.6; 149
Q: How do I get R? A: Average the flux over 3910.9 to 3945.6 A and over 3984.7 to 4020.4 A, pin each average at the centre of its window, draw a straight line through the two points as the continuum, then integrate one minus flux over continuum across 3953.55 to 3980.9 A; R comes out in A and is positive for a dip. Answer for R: -1.1 A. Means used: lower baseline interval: 128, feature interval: 150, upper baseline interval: 159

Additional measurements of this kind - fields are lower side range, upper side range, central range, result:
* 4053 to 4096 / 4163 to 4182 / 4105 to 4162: 2.88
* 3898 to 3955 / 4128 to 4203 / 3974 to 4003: -1.66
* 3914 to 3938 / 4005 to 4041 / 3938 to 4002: -3.58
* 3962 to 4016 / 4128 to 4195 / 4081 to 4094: -0.28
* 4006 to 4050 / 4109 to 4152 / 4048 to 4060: -0.40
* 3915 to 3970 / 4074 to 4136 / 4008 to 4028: -2.15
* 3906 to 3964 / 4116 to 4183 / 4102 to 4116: -0.39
